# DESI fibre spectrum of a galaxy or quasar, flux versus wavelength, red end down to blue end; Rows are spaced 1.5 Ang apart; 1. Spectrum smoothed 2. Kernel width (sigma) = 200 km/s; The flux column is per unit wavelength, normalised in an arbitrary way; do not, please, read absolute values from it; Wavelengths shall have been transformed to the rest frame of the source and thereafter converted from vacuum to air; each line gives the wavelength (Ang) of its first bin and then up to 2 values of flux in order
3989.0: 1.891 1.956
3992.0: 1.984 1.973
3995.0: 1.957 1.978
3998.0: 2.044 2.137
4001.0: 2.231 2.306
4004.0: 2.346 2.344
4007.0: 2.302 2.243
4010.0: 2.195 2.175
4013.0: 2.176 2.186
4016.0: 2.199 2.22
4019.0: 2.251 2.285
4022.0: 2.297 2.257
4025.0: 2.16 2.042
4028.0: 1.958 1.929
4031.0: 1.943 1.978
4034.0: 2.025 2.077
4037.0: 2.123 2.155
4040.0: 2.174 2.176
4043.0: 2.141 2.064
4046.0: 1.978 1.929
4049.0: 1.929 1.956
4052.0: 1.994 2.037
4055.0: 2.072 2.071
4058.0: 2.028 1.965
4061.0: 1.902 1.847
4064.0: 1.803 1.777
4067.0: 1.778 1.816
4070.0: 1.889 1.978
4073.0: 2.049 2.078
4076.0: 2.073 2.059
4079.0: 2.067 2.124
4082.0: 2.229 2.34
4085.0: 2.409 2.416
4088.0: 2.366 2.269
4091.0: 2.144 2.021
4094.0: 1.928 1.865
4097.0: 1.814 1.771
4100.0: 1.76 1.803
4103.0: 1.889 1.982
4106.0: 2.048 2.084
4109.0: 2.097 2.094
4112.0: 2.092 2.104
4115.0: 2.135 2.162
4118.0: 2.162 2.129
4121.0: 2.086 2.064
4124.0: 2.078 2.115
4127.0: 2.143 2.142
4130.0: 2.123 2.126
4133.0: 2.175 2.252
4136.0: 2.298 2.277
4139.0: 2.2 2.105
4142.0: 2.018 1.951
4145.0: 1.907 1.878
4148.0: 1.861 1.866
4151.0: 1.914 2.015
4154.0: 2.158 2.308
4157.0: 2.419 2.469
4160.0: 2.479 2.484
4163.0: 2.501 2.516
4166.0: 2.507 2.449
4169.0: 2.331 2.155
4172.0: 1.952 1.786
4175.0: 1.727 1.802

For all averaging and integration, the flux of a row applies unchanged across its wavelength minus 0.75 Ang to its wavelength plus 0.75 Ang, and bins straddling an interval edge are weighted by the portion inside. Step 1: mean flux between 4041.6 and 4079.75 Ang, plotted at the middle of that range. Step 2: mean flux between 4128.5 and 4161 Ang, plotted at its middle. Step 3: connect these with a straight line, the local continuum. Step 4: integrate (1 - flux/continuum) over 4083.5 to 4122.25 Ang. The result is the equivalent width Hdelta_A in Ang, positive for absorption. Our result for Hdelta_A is -0.29 Ang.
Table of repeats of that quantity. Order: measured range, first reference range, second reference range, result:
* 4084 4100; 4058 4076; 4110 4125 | -0.6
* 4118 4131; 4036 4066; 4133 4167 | 0.2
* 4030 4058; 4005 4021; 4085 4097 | 1.9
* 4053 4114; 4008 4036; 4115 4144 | 3.3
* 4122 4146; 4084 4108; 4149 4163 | 0.6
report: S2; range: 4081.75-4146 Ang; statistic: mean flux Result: 2.1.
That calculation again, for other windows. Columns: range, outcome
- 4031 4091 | 2.05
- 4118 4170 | 2.19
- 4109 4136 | 2.13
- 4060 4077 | 1.91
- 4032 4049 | 2.07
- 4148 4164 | 2.25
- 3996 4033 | 2.17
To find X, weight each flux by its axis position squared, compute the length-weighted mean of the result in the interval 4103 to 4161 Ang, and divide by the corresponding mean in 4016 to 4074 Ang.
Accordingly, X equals 1.09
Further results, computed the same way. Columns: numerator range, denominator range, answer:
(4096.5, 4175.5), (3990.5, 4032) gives 1.05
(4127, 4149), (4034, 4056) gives 1.06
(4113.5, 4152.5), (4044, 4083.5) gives 1.09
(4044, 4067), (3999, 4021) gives 0.89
